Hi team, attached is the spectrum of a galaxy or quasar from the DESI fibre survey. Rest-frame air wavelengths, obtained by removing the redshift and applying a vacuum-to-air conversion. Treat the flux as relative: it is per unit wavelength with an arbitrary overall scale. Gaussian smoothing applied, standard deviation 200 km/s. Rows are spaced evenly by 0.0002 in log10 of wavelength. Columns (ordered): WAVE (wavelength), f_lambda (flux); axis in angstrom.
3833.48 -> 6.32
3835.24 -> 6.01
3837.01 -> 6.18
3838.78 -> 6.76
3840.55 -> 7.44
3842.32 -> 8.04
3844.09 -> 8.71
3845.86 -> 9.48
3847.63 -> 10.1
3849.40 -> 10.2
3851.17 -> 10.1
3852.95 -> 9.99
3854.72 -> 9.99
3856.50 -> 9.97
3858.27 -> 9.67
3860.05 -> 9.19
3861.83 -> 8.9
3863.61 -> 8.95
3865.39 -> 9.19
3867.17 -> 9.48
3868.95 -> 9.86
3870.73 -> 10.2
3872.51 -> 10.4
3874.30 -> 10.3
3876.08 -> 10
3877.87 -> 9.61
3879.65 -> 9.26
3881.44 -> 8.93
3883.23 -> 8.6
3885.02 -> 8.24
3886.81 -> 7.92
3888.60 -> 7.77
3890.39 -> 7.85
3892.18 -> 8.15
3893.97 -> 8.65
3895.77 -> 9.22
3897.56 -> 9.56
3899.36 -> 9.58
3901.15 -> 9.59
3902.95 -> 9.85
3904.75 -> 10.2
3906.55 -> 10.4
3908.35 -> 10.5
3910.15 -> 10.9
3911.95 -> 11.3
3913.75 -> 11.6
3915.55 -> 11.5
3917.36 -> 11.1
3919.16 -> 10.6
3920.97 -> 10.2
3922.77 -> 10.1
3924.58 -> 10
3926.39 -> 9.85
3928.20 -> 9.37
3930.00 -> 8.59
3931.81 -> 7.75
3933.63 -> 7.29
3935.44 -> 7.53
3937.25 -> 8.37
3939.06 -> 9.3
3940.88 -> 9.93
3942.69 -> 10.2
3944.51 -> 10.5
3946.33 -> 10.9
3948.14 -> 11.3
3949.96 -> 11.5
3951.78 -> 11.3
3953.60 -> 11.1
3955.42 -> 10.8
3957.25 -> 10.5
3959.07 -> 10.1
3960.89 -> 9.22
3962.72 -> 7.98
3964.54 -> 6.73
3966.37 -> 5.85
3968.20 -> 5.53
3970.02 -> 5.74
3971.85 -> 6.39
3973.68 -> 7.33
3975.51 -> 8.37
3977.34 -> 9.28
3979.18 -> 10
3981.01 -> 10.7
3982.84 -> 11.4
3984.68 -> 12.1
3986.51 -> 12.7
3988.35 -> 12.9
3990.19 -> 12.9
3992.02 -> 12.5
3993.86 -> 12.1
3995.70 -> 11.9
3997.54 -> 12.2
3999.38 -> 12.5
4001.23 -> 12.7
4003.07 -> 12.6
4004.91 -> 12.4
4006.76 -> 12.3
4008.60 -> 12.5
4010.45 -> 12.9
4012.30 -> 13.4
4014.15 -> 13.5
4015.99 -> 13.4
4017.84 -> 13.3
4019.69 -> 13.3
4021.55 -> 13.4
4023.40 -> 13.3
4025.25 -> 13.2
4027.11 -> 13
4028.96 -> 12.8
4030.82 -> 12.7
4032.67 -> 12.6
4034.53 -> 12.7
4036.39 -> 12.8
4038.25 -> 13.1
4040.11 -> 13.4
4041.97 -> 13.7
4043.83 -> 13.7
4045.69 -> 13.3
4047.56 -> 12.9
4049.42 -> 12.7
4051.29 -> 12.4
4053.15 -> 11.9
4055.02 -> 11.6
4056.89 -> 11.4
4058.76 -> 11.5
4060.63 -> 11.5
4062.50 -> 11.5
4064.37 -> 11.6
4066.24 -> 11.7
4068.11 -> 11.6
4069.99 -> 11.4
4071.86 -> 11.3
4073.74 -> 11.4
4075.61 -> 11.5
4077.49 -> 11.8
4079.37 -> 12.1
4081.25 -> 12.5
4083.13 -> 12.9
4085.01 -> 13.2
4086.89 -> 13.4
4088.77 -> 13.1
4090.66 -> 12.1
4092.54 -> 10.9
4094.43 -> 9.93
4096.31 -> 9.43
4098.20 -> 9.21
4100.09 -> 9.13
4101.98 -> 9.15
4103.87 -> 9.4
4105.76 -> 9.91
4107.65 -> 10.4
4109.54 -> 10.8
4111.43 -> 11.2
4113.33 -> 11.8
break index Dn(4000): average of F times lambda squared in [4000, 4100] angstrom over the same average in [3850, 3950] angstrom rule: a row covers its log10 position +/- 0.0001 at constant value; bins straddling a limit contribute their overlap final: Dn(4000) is 1.38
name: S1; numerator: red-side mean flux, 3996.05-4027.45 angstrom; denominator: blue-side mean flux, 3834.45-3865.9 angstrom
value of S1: 1.46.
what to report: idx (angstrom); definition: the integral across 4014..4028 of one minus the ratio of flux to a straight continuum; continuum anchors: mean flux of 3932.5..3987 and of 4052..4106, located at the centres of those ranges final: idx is -3.99 angstrom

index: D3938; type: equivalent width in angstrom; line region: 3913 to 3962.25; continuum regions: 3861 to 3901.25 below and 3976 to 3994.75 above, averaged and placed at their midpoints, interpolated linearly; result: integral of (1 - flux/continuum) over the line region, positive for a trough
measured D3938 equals 2.15 angstrom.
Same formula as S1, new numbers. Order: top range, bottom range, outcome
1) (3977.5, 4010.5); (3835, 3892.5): 1.35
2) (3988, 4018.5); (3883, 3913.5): 1.35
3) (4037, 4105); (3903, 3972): 1.23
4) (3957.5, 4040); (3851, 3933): 1.18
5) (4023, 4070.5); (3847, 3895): 1.34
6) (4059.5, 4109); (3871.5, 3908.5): 1.21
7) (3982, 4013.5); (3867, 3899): 1.37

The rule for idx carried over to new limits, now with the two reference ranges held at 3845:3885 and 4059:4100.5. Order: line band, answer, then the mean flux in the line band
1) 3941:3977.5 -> 4.91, 9.04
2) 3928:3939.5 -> 2.28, 8.22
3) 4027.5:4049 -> -3.63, 13.1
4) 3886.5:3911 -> 1.49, 9.33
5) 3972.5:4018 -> -4.50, 11.9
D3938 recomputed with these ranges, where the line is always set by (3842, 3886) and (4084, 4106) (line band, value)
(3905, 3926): -2.0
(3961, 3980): 5.1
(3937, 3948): -0.1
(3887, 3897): 1.4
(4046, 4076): -3.4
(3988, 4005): -3.7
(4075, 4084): -1.3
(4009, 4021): -3.4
